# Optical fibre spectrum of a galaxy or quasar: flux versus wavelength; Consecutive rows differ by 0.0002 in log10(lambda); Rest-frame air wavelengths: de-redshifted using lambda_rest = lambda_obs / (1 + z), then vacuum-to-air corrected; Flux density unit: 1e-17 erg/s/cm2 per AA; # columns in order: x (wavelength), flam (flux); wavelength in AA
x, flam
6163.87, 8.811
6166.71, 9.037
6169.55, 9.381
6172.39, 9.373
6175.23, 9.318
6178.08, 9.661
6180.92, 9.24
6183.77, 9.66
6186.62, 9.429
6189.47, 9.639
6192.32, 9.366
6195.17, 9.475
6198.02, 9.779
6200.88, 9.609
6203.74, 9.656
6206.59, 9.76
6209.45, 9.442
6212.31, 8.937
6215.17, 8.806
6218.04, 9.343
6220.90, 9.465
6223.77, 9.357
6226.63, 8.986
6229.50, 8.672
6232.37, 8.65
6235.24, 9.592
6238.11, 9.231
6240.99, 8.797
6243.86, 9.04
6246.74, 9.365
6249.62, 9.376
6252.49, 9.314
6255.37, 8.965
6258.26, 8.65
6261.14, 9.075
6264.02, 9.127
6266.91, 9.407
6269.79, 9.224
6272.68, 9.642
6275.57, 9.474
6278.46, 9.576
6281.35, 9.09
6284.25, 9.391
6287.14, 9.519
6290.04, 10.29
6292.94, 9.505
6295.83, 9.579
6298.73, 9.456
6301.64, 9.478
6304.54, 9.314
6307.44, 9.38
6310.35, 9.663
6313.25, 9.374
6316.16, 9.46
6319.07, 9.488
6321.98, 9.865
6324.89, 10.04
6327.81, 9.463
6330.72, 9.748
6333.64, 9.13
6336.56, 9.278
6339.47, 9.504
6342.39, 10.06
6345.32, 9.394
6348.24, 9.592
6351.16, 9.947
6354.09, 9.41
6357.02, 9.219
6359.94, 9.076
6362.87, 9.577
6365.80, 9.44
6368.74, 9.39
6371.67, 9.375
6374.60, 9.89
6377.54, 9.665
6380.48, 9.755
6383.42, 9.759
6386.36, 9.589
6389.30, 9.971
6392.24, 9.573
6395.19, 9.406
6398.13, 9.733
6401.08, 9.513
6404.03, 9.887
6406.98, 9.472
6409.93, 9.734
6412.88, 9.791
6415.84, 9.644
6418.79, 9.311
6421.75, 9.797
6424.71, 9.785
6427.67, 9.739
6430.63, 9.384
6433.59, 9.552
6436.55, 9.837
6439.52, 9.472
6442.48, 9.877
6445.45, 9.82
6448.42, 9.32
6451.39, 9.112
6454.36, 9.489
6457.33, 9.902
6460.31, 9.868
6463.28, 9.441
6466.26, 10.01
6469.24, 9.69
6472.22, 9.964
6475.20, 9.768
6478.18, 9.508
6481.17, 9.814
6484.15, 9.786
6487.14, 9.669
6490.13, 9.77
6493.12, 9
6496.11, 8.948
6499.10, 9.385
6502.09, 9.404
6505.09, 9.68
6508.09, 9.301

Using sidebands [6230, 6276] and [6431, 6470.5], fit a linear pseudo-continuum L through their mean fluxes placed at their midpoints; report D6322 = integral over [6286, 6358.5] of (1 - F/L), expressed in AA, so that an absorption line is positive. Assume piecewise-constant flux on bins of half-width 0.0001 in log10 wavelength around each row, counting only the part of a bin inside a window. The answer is -1.8 AA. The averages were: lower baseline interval 9.17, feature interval 9.57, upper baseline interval 9.64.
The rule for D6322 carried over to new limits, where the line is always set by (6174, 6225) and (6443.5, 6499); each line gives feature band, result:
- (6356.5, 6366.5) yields 0.2 AA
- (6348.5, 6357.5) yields 0.0 AA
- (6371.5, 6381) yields -0.2 AA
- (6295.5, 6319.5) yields 0.1 AA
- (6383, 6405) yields -0.3 AA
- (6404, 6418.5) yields -0.1 AA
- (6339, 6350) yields -0.2 AA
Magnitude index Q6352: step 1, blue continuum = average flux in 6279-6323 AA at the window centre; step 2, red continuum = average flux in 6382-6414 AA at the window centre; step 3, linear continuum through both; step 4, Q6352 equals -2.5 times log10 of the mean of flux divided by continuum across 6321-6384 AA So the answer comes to 0.00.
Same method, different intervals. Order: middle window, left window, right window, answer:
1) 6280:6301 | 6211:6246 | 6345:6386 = -0.029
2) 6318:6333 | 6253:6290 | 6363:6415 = -0.027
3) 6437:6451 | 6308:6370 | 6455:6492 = 0.012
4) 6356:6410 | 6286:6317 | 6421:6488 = 0.004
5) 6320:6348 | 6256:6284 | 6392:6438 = -0.021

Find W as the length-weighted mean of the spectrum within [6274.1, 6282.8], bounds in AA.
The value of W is 9.38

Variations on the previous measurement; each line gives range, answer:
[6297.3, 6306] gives 9.41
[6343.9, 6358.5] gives 9.52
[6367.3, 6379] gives 9.58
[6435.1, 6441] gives 9.65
